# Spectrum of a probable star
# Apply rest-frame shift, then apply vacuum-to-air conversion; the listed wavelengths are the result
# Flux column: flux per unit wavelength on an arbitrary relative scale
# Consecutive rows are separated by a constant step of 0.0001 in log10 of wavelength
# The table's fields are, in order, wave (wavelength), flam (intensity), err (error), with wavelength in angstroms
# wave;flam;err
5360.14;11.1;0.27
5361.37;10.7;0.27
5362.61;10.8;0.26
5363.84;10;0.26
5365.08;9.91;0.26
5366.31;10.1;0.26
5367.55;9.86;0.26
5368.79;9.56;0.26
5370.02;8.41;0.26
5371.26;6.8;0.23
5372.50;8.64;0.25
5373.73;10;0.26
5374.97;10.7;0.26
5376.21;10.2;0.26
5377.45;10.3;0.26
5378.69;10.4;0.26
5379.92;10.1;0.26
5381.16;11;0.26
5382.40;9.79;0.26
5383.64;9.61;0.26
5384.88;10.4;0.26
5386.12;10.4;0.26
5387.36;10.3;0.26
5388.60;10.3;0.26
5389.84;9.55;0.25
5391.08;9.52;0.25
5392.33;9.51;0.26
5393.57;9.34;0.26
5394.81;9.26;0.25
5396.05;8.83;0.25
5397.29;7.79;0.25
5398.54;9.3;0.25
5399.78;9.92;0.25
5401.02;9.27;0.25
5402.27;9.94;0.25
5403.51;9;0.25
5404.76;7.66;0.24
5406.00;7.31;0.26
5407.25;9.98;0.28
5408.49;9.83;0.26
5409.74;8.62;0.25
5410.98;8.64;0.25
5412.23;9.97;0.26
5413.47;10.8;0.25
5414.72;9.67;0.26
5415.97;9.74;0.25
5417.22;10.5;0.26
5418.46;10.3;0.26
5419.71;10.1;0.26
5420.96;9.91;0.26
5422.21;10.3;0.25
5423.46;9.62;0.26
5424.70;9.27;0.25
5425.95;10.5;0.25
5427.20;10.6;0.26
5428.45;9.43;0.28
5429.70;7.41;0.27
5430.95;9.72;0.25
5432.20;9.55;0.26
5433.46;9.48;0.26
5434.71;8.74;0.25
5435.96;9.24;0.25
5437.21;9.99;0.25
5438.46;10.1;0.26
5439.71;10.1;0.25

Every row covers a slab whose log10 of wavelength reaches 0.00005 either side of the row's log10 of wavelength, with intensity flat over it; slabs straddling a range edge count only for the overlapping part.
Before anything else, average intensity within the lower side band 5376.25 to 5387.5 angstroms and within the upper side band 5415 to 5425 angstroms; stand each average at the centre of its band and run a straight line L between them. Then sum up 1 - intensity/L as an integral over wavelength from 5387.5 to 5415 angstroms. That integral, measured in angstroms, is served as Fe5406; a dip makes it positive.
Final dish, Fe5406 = 2.3 angstroms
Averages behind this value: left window 10.3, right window 9.98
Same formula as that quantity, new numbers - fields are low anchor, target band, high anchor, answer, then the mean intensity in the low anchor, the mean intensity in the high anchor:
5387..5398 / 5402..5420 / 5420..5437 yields 0.0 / 9.35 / 9.54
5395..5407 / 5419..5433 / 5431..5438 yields -0.6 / 8.83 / 9.44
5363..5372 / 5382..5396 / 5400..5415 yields -0.8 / 9.26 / 9.23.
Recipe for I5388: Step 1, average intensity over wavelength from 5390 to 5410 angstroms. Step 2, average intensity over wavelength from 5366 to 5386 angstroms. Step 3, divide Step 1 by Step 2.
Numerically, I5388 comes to 0.93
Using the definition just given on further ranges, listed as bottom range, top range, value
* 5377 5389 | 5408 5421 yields 0.96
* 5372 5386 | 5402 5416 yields 0.91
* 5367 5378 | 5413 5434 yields 1.05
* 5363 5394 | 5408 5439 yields 0.99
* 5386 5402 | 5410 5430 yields 1.04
